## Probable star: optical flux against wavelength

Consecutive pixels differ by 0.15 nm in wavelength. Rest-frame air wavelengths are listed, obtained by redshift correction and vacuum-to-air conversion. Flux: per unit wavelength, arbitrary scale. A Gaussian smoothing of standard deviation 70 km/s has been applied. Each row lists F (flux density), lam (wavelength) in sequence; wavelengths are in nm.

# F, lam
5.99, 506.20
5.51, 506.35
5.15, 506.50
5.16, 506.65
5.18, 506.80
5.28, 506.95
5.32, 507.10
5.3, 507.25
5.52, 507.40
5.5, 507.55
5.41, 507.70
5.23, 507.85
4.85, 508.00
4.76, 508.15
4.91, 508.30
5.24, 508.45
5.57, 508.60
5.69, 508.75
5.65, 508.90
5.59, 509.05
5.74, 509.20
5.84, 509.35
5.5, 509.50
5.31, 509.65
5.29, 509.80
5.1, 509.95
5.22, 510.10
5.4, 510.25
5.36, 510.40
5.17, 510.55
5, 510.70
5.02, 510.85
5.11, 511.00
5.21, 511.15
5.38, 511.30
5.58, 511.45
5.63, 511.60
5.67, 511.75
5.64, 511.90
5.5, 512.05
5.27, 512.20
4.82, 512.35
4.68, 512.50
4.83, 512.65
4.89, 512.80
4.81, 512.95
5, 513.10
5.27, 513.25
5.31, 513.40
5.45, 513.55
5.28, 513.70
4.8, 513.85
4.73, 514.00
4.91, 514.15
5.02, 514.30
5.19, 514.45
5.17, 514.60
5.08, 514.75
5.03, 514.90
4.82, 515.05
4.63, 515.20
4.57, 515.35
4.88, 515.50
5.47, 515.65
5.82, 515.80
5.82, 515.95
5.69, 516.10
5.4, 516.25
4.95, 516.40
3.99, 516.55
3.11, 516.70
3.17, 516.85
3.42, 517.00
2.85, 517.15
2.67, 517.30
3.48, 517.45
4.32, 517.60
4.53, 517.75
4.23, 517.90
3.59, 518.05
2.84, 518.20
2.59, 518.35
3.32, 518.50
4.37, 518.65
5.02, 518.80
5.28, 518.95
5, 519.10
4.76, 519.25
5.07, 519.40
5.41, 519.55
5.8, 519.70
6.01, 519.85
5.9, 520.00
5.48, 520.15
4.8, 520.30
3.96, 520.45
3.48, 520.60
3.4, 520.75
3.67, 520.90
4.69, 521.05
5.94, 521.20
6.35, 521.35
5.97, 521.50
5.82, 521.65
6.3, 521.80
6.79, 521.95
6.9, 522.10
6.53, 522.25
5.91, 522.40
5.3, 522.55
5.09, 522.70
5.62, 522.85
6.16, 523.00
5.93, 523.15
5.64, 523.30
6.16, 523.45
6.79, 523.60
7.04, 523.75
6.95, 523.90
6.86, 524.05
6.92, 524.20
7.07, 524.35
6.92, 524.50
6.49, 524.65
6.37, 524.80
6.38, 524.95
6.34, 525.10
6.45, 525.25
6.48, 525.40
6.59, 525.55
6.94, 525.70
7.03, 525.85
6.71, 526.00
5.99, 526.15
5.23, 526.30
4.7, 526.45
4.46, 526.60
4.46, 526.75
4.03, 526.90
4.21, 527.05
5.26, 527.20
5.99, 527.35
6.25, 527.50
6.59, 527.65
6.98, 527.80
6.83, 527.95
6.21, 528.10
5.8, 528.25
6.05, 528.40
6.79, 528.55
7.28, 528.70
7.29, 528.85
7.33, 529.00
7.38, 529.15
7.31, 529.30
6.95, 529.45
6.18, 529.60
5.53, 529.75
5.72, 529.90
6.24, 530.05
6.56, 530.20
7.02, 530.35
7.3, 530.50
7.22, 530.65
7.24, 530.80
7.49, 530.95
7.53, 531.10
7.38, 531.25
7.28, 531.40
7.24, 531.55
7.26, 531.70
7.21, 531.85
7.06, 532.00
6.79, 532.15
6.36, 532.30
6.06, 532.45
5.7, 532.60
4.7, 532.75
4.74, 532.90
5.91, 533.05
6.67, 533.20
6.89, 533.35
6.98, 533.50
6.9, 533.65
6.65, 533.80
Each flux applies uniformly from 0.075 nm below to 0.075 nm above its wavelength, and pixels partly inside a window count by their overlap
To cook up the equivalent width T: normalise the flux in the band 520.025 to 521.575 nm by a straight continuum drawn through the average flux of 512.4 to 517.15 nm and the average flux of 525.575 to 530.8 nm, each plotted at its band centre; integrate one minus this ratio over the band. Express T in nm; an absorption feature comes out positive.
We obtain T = 0.19 nm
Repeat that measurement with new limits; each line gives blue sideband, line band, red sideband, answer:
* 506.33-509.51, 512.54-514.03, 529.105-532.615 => 0.17 nm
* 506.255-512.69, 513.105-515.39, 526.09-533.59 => 0.22 nm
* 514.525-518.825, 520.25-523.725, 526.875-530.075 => -0.22 nm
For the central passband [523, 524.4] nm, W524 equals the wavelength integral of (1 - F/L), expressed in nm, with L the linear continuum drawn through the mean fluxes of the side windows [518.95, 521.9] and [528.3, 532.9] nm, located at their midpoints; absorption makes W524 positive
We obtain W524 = -0.22 nm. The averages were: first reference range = 5.17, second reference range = 6.74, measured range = 6.56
